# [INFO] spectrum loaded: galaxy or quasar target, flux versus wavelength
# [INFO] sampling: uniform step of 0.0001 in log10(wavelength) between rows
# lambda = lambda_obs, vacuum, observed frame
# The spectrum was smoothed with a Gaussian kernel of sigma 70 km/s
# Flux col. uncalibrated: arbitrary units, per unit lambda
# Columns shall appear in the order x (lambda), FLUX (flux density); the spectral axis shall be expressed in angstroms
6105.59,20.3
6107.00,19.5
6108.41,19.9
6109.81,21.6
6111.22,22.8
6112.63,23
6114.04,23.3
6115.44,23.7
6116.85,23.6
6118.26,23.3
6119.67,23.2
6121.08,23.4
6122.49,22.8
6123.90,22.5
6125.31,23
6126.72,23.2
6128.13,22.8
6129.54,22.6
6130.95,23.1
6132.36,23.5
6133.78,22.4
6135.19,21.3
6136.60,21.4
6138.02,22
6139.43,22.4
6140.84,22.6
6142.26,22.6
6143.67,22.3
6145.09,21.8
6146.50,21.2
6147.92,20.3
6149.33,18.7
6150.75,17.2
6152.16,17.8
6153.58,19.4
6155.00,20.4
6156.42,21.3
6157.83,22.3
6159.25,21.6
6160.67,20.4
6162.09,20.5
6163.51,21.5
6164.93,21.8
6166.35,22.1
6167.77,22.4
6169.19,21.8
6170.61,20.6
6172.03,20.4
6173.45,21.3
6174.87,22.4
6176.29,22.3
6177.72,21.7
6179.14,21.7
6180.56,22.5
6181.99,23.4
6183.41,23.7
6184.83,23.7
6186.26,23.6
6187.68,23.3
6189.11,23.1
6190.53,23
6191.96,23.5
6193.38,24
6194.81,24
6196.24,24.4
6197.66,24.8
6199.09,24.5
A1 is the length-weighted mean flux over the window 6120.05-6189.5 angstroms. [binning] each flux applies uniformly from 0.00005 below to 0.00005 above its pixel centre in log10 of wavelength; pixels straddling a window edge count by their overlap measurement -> 21.8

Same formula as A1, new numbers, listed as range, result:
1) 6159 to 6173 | 21.3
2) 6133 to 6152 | 21.2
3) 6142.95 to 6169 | 20.7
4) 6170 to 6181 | 21.6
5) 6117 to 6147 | 22.6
